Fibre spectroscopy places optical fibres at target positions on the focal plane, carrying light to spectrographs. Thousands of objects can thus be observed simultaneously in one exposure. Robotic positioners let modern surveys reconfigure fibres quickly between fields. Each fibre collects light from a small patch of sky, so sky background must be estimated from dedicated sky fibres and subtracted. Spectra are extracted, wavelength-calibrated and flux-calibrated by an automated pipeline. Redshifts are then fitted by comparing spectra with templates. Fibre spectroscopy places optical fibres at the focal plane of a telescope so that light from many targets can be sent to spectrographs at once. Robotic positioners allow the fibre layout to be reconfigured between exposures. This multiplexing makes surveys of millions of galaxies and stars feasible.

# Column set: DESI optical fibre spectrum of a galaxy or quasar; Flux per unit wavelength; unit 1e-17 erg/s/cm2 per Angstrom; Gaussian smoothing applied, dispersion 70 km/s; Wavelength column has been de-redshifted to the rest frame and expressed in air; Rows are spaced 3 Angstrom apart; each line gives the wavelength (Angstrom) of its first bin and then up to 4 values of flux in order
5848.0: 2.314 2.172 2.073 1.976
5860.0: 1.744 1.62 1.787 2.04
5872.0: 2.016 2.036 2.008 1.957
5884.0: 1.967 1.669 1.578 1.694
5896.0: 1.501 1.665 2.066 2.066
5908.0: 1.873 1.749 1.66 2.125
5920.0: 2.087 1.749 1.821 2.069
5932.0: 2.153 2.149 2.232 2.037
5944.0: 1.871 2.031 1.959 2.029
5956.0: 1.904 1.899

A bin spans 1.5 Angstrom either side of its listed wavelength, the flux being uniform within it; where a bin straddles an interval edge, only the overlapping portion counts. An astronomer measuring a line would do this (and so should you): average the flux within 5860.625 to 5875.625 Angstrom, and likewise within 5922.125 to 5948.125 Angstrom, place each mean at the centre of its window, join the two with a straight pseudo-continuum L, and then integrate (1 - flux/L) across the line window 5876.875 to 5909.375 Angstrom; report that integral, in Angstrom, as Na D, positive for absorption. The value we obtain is 1.9 Angstrom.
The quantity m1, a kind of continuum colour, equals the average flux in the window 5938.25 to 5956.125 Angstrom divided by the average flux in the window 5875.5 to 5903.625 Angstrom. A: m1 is 1.1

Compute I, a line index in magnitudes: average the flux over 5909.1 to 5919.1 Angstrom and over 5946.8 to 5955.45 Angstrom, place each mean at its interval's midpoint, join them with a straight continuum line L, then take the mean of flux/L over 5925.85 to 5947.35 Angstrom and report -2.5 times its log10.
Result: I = -0.07 mag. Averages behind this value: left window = 1.86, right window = 1.99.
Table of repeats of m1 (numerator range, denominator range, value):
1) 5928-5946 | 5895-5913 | 1.14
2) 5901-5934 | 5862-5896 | 1.06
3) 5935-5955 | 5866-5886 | 1.03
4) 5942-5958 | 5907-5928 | 1.05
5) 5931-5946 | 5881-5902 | 1.21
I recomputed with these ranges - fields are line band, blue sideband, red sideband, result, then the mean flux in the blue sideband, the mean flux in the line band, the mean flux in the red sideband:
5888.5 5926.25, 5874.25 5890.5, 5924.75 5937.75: 0.09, 1.88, 1.82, 2.07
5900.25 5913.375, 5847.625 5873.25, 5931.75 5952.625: 0.05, 1.96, 1.91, 2.05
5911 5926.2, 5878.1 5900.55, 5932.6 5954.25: 0.01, 1.74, 1.88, 2.05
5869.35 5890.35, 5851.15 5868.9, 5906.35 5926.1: -0.02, 1.88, 1.92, 1.87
